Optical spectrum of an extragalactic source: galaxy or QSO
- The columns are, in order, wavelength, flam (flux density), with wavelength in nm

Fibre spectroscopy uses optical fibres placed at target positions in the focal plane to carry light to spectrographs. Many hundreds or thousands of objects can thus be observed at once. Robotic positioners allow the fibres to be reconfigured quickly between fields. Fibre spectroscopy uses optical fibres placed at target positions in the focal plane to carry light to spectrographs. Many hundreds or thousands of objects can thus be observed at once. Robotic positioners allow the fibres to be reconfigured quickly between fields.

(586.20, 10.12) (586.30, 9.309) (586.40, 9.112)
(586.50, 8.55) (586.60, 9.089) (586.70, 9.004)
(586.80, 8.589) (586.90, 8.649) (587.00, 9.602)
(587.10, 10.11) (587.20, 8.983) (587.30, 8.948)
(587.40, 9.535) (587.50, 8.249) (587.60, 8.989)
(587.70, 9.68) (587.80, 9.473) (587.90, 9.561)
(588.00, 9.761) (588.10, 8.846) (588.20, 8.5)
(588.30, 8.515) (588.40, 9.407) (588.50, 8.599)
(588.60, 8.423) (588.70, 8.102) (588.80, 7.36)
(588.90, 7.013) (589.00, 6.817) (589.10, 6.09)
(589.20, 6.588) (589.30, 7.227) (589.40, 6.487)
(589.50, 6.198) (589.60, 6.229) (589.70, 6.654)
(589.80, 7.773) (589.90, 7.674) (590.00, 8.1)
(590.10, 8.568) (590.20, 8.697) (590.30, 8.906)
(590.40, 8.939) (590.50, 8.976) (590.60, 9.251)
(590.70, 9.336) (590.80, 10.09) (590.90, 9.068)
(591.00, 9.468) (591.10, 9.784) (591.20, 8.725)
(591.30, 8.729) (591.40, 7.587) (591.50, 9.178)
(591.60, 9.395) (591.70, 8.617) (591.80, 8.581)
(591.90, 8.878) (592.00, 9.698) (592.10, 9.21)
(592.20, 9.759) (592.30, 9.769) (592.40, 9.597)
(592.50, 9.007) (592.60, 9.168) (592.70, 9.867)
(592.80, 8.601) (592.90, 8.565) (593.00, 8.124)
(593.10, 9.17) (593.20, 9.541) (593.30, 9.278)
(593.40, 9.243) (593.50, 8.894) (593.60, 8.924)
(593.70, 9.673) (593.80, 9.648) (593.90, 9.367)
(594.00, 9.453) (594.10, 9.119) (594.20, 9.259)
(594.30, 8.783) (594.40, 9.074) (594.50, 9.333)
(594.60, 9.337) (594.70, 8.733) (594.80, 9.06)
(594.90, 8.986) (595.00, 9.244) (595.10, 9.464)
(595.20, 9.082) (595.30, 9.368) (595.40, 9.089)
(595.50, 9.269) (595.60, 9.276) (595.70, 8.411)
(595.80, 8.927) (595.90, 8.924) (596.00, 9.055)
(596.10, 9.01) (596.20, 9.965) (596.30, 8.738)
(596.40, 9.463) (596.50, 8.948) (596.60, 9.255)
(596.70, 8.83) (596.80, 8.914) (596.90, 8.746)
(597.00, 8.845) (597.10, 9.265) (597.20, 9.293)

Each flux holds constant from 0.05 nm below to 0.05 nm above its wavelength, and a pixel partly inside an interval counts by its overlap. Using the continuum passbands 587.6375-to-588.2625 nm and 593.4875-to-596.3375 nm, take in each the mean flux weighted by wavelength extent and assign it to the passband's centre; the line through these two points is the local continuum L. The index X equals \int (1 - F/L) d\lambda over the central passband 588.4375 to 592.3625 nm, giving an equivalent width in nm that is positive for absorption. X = 0.39 nm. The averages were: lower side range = 9.28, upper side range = 9.16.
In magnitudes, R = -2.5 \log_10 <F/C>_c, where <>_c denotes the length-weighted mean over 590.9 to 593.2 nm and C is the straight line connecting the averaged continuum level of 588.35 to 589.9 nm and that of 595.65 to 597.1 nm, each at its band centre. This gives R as -0.14 mag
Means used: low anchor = 7.28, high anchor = 9.01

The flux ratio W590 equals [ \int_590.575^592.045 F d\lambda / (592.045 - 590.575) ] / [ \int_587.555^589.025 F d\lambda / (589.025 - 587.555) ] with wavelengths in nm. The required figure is 1.05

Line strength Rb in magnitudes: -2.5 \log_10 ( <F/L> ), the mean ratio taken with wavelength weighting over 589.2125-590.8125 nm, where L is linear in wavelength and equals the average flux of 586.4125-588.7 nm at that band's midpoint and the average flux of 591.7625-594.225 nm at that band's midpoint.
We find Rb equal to 0.14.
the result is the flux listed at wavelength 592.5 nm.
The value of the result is 9.007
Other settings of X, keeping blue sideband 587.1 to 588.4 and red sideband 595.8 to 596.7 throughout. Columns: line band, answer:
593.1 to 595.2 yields -0.02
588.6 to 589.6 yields 0.24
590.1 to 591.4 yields 0.01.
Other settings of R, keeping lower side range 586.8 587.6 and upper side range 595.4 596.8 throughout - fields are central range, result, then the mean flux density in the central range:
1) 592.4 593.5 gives 0.00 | 9.07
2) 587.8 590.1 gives 0.17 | 7.78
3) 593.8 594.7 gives -0.02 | 9.21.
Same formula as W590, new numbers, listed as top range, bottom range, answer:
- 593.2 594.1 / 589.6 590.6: 1.14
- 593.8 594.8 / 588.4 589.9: 1.27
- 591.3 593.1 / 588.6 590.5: 1.21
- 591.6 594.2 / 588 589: 1.11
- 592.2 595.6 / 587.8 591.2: 1.12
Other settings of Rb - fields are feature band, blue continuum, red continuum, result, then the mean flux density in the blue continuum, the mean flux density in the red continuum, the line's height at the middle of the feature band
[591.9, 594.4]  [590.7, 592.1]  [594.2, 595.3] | -0.01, 9.08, 9.13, 9.1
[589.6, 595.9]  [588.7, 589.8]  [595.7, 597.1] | -0.15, 6.78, 9.03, 7.88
